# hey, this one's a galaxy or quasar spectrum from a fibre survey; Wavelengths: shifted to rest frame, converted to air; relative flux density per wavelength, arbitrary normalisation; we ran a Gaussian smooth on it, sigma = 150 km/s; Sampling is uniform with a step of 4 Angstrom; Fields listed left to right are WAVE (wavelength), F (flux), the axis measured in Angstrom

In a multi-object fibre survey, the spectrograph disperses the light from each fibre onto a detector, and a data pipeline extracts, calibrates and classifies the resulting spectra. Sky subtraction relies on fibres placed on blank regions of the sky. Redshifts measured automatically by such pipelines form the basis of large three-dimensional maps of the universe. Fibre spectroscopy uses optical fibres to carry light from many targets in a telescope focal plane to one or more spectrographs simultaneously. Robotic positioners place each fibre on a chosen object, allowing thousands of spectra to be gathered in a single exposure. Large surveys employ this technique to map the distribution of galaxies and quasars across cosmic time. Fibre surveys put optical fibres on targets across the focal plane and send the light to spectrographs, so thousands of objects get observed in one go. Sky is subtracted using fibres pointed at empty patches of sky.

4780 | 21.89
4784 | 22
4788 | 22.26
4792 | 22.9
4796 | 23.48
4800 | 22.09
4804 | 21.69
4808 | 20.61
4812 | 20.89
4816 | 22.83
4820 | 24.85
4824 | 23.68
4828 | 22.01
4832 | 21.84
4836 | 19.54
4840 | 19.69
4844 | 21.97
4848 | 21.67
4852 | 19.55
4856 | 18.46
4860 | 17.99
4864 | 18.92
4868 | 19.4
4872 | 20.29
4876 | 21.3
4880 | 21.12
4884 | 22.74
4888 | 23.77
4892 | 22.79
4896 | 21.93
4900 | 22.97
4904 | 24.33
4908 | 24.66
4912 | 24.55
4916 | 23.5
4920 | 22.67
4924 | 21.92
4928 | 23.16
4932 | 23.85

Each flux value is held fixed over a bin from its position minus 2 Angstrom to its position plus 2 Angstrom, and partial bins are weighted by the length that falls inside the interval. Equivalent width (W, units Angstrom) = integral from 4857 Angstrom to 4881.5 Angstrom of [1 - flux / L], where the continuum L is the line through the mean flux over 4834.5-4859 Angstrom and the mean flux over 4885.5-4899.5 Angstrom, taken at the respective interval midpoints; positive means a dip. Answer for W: 1.94 Angstrom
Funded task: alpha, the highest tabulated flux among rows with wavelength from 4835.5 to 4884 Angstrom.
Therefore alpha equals 22.74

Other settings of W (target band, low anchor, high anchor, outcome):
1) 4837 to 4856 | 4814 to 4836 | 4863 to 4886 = 1.2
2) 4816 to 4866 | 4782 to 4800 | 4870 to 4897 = 3.0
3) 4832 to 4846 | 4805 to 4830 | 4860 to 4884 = 0.6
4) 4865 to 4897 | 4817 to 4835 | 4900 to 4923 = 2.6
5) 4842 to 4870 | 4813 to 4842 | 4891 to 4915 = 3.6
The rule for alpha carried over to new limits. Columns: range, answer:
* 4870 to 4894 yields 23.77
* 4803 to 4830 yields 24.85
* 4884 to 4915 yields 24.66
